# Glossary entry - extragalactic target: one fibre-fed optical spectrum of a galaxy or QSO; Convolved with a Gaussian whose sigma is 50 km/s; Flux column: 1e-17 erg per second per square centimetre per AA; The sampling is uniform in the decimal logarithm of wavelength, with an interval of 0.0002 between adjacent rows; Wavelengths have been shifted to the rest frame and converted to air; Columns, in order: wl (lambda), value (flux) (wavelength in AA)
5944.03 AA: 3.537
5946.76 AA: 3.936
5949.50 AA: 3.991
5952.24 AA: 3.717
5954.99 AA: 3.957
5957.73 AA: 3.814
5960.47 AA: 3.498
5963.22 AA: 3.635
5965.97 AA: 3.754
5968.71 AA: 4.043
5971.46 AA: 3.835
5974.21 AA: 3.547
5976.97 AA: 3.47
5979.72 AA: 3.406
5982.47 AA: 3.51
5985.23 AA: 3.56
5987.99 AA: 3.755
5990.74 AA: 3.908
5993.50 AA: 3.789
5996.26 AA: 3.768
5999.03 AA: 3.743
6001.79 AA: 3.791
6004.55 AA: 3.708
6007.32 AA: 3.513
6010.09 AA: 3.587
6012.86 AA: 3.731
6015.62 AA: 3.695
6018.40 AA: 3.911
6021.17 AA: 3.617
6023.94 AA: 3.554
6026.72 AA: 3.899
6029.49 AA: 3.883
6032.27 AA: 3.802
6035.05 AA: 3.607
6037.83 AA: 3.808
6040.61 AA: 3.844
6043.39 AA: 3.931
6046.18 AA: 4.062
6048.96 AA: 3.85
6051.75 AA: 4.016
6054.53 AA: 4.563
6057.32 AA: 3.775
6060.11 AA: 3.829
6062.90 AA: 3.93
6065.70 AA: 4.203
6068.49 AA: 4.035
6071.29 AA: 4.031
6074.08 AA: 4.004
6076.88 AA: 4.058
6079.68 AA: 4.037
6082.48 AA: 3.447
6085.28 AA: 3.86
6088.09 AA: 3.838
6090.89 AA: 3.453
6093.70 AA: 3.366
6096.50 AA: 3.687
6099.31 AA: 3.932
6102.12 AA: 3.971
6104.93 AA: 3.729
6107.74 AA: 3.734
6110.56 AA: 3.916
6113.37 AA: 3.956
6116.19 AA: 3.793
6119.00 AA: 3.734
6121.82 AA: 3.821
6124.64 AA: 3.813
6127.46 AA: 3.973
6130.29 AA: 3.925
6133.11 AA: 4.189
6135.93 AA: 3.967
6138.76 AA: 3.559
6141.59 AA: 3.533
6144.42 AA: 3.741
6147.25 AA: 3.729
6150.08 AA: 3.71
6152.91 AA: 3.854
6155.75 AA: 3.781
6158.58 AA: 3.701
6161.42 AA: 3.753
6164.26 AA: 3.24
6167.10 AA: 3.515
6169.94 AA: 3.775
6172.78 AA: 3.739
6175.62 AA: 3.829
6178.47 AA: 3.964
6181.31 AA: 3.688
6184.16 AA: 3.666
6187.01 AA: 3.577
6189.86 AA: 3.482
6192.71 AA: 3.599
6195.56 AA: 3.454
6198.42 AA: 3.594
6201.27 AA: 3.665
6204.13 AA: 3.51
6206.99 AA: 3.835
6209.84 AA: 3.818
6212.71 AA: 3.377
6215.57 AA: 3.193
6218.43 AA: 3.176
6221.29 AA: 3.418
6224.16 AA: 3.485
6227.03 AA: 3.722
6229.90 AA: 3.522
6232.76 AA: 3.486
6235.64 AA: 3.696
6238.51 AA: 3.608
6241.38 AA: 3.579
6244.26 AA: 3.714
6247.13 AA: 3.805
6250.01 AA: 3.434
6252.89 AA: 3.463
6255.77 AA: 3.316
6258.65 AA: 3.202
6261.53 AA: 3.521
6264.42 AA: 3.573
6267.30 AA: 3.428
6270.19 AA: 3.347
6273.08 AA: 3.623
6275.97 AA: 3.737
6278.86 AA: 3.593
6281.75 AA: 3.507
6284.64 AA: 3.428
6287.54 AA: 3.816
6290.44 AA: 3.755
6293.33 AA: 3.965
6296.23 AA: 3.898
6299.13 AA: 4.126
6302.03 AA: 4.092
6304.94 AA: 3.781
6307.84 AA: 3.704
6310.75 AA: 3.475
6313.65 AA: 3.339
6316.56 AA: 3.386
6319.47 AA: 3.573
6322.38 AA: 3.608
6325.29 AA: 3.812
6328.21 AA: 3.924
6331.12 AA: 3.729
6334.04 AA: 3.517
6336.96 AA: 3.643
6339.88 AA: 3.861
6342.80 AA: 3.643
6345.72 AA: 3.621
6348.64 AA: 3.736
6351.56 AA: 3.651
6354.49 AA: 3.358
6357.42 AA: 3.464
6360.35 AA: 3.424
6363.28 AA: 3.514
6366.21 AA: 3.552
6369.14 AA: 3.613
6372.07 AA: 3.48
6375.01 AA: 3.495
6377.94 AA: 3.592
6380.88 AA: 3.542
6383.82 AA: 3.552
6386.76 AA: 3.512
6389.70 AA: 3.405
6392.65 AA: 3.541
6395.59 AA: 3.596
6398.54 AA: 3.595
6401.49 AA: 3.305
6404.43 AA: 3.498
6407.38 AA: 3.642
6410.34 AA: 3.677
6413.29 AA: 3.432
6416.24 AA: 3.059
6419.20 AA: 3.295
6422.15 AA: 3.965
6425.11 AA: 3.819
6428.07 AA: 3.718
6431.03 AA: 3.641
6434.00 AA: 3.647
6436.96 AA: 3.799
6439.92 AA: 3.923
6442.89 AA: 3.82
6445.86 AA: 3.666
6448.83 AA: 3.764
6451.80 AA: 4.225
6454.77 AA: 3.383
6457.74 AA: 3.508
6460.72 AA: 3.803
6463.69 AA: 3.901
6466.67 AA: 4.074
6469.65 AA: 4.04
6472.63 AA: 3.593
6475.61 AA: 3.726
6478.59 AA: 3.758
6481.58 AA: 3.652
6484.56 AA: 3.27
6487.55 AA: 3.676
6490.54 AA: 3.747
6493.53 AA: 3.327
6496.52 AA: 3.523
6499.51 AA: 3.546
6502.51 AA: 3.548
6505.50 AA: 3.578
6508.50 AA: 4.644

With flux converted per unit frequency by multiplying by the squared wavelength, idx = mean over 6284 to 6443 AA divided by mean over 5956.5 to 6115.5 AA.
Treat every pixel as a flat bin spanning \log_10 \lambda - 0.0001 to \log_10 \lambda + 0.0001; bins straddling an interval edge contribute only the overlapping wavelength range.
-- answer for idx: 1.06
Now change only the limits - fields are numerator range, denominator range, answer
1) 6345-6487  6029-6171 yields 1.05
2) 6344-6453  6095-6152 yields 1.03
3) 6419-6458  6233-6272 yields 1.13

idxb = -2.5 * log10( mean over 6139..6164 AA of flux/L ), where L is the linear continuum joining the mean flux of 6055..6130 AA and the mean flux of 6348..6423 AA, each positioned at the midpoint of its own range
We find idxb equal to 0.03 mag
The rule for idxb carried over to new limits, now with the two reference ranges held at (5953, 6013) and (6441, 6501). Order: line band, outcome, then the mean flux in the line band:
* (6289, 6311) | -0.049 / 3.87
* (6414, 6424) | 0.075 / 3.45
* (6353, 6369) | 0.068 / 3.47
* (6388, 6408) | 0.058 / 3.51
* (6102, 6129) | -0.041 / 3.84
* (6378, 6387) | 0.046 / 3.55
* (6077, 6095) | 0.000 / 3.7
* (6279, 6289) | 0.034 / 3.58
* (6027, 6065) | -0.064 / 3.92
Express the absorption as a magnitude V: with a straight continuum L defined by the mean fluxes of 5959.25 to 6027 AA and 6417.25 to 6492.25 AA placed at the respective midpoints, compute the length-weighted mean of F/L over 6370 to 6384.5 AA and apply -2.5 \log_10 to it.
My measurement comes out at 0.06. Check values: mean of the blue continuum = 3.69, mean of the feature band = 3.54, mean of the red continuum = 3.73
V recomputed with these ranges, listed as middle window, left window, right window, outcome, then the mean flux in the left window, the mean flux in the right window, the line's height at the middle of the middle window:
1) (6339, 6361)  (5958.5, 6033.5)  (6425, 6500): 0.035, 3.7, 3.71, 3.71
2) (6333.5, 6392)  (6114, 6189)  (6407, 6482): 0.050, 3.75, 3.71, 3.73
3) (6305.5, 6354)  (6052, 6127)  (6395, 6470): 0.030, 3.87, 3.68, 3.74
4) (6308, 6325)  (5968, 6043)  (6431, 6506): 0.056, 3.71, 3.7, 3.7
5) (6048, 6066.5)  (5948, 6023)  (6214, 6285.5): -0.104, 3.71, 3.5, 3.66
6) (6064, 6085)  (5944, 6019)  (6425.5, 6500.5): -0.070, 3.72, 3.71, 3.72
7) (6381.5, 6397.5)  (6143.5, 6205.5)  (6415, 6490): 0.053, 3.66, 3.71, 3.7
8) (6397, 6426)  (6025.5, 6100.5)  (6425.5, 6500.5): 0.063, 3.88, 3.71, 3.73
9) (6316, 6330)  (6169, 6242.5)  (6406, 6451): -0.014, 3.59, 3.67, 3.63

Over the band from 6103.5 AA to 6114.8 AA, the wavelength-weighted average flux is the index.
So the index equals 3.83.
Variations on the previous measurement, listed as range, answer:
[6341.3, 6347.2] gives 3.64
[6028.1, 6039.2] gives 3.78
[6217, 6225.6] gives 3.36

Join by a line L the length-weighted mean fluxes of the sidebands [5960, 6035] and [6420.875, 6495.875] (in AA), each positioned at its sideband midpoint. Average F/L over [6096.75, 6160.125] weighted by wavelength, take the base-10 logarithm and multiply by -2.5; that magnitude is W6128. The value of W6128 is -0.03 mag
